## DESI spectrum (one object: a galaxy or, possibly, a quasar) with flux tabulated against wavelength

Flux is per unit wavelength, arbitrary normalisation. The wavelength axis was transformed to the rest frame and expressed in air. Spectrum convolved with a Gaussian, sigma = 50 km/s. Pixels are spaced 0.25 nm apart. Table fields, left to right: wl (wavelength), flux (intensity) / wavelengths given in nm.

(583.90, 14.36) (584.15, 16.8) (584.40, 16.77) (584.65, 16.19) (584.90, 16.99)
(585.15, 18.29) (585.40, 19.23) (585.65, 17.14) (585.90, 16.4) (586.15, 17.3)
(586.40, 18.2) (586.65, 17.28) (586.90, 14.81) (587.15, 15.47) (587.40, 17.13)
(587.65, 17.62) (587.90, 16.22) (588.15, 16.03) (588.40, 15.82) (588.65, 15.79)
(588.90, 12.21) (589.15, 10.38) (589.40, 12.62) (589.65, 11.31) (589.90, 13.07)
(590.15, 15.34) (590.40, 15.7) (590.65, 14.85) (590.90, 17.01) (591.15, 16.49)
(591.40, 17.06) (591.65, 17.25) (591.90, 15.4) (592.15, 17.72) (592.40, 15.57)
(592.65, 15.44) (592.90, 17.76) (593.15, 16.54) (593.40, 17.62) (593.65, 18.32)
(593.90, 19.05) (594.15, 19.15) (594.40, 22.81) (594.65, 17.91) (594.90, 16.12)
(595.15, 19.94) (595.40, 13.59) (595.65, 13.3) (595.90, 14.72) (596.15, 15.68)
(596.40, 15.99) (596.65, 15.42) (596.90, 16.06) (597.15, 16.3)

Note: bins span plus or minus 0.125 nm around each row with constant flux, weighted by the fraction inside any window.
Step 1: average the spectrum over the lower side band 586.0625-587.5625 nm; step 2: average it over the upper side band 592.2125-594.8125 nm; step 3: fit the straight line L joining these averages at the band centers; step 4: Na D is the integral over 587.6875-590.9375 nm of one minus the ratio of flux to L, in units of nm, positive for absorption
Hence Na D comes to 0.535 nm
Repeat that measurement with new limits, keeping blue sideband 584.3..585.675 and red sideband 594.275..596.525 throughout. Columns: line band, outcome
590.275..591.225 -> 0.058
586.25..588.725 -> 0.117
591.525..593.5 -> 0.028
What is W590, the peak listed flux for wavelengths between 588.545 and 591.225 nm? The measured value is 17.01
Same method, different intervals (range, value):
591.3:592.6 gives 17.72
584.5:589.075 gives 19.23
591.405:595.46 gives 22.81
